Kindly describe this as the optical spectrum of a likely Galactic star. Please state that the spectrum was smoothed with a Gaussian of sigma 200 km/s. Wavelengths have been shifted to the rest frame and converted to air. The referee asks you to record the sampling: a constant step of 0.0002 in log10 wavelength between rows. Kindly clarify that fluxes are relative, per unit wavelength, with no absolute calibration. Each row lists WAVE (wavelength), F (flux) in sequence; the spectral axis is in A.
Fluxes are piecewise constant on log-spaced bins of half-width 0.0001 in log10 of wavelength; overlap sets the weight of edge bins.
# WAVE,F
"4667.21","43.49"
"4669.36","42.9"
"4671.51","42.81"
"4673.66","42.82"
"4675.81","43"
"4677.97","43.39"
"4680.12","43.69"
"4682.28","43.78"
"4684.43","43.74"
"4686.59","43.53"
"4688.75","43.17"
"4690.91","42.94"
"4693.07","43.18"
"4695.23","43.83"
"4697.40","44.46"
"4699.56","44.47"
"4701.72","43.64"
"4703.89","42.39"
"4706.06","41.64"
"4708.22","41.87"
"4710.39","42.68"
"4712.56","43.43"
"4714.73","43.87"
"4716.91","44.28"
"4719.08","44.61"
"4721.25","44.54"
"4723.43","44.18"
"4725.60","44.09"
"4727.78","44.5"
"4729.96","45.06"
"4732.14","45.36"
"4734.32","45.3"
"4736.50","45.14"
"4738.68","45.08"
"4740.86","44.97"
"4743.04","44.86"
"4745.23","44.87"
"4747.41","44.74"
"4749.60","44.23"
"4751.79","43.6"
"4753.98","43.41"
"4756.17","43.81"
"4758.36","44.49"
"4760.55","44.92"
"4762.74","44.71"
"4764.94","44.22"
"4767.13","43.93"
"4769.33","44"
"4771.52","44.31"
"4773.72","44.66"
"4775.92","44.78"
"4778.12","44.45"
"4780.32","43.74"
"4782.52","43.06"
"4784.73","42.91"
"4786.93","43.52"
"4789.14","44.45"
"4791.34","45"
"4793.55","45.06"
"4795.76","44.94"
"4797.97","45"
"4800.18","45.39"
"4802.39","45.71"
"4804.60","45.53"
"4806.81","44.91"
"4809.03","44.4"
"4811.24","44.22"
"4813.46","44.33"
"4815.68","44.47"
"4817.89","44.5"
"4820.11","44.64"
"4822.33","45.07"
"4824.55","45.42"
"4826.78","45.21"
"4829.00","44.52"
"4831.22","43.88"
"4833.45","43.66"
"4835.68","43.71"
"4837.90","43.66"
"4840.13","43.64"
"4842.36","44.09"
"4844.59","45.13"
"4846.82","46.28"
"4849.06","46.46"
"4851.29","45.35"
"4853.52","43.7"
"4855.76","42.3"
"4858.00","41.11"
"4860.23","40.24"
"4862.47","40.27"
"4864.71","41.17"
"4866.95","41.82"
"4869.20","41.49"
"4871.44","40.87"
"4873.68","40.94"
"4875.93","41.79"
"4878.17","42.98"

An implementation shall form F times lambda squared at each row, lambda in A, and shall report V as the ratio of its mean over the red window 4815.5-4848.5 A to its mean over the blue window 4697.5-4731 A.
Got 1.07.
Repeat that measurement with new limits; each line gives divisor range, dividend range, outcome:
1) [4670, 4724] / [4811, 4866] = 1.07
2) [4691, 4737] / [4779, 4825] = 1.05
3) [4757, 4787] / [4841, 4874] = 1.00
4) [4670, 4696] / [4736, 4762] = 1.06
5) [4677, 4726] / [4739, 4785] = 1.04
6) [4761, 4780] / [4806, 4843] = 1.02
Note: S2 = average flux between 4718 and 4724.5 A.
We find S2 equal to 44.4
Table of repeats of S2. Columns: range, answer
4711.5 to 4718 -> 43.8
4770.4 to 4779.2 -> 44.6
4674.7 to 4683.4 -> 43.5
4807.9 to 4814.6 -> 44.3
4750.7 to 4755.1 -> 43.5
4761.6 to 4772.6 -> 44.3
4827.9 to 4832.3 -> 44.2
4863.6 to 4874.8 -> 41.3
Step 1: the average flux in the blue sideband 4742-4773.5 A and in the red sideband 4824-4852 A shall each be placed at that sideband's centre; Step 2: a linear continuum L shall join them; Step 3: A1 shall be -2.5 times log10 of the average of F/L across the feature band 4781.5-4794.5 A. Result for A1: 0.01 mag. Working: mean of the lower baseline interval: 44.3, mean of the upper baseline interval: 44.7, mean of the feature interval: 44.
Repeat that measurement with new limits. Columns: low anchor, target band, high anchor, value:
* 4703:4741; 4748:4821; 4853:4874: -0.04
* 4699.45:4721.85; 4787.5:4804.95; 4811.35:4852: -0.02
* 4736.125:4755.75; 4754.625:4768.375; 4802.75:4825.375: 0.01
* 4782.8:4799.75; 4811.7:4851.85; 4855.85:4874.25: -0.05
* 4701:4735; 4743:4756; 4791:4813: 0.00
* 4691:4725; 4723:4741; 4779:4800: -0.03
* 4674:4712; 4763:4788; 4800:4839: 0.00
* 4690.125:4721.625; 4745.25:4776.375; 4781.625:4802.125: -0.01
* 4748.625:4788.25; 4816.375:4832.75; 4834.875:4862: -0.02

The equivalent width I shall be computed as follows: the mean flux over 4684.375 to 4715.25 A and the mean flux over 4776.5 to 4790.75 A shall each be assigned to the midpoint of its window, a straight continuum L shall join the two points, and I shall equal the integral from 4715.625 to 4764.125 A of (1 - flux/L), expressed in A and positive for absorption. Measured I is -1.2 A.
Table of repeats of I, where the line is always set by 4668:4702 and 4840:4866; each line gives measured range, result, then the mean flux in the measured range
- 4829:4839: -0.12 A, 43.8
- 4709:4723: -0.14 A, 43.8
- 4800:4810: -0.42 A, 45.2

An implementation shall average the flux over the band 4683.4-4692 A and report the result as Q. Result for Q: 43.3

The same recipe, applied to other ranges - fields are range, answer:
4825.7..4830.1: 44.9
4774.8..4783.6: 44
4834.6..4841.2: 43.7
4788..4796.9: 44.8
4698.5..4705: 43.5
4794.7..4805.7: 45.3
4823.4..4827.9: 45.3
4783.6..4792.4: 44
